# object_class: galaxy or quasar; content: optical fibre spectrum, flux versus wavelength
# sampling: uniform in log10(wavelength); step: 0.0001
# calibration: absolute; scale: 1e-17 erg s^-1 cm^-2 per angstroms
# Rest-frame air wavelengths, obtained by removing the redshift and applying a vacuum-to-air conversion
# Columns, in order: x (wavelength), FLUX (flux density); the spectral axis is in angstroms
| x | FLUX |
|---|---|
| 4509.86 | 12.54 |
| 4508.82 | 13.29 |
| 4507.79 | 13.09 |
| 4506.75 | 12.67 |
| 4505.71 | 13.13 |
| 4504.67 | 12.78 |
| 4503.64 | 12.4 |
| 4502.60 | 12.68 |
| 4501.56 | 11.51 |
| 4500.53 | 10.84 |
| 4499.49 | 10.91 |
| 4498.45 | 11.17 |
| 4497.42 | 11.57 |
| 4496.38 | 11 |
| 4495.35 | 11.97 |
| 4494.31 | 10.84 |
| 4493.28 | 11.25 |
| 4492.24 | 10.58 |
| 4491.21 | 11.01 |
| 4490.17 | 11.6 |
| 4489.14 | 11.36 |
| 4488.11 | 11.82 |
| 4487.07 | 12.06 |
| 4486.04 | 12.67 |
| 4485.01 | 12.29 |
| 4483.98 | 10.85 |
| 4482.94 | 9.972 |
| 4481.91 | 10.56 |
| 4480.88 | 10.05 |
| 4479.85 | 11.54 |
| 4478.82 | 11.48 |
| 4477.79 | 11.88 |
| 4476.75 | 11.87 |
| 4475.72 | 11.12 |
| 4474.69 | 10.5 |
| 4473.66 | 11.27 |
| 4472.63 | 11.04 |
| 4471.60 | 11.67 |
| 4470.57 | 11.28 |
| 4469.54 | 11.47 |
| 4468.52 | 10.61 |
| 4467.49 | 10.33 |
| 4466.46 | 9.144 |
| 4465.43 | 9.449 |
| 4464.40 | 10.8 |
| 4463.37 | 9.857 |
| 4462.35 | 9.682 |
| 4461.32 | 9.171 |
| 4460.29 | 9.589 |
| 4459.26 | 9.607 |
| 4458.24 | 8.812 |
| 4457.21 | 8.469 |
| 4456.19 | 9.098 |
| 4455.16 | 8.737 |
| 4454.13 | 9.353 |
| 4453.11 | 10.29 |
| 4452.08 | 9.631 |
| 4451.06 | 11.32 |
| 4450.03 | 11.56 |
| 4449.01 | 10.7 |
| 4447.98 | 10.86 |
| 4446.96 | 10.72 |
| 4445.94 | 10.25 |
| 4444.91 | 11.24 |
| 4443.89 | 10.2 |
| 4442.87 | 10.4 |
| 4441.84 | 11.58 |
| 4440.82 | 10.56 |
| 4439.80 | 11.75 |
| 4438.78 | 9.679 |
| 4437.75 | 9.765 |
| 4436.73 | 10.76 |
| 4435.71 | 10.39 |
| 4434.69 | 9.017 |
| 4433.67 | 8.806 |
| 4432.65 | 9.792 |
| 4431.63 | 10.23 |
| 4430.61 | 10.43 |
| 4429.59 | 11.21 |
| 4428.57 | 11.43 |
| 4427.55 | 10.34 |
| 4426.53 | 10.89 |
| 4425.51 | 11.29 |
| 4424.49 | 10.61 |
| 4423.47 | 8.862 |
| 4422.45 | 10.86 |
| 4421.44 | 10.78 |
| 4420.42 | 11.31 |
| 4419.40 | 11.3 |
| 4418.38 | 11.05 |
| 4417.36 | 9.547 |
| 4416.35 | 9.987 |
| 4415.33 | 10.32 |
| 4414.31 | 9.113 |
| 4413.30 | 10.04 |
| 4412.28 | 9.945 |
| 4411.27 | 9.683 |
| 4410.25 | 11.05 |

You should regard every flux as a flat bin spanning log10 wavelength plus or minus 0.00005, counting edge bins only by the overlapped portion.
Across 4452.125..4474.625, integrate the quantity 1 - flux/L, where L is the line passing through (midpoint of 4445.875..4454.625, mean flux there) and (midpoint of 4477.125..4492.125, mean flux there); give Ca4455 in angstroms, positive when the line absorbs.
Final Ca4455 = 1.8 angstroms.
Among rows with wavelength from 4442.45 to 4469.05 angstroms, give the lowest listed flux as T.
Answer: 8.469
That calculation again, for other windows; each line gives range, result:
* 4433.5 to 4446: 8.806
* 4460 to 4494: 9.144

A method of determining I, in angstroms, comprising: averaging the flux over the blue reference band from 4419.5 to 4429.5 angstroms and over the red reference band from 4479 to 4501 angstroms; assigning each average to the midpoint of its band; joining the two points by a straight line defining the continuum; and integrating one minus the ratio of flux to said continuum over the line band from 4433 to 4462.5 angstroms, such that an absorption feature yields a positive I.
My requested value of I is 2.30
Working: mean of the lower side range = 10.8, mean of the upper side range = 11.2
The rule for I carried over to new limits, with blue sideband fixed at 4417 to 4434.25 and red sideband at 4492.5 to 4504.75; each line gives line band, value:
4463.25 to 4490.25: 0.36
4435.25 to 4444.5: 0.12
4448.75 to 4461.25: 1.36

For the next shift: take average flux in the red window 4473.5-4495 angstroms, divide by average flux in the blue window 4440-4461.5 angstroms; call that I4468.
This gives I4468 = 1.1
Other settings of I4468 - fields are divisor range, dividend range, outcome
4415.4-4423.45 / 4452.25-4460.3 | 0.87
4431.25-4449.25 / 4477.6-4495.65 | 1.09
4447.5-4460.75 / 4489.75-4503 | 1.15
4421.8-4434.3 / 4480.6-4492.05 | 1.09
